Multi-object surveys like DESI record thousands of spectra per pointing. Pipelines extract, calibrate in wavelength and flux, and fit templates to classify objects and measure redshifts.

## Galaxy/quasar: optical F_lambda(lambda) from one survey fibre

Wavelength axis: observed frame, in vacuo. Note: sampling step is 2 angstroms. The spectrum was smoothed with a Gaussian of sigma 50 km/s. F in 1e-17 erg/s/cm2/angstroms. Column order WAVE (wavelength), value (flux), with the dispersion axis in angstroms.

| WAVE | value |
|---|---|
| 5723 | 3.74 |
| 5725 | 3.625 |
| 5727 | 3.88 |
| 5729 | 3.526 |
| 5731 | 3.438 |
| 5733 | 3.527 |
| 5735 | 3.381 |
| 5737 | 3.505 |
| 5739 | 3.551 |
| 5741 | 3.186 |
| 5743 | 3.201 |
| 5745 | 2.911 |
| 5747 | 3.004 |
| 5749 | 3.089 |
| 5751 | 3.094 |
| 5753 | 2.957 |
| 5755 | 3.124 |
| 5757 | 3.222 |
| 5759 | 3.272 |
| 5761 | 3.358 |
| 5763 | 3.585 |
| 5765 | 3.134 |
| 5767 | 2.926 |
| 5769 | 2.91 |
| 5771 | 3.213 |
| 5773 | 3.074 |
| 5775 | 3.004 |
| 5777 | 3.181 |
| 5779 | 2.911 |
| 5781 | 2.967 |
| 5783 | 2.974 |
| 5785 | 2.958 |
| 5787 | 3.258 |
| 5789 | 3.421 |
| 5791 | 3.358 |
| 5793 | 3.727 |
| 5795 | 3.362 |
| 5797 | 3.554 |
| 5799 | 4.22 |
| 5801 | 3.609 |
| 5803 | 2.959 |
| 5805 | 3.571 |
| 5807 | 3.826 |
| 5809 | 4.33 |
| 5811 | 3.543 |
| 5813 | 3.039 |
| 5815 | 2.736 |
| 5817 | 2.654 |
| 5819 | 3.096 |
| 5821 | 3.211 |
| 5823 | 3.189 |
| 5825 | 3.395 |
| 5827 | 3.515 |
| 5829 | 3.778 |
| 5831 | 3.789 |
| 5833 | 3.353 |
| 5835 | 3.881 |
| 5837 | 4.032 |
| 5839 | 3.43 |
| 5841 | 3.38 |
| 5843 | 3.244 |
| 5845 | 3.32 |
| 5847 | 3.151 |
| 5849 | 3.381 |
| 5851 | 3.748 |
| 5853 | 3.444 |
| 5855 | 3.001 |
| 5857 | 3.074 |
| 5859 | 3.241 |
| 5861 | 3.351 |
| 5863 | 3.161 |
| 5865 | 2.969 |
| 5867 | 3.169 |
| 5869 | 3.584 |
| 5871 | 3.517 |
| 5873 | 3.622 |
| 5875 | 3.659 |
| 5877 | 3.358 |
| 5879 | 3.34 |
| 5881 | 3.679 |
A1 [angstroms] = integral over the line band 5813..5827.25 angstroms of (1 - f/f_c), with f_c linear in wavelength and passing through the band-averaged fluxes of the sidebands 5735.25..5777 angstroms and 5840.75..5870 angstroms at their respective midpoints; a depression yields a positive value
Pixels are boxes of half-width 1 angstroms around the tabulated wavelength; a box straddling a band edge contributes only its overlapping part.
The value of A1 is 0.67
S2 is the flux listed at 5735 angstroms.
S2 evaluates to 3.381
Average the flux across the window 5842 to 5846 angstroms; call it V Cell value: 3.28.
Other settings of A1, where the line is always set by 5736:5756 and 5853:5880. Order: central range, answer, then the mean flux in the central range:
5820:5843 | -1.8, 3.53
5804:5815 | -1.1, 3.58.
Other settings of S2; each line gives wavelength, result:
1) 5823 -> 3.189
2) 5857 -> 3.074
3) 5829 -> 3.778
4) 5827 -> 3.515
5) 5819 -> 3.096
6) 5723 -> 3.74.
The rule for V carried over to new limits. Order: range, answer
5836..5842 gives 3.61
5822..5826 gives 3.29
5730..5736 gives 3.45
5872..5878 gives 3.55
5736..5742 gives 3.41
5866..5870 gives 3.38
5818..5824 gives 3.17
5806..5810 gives 4.08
